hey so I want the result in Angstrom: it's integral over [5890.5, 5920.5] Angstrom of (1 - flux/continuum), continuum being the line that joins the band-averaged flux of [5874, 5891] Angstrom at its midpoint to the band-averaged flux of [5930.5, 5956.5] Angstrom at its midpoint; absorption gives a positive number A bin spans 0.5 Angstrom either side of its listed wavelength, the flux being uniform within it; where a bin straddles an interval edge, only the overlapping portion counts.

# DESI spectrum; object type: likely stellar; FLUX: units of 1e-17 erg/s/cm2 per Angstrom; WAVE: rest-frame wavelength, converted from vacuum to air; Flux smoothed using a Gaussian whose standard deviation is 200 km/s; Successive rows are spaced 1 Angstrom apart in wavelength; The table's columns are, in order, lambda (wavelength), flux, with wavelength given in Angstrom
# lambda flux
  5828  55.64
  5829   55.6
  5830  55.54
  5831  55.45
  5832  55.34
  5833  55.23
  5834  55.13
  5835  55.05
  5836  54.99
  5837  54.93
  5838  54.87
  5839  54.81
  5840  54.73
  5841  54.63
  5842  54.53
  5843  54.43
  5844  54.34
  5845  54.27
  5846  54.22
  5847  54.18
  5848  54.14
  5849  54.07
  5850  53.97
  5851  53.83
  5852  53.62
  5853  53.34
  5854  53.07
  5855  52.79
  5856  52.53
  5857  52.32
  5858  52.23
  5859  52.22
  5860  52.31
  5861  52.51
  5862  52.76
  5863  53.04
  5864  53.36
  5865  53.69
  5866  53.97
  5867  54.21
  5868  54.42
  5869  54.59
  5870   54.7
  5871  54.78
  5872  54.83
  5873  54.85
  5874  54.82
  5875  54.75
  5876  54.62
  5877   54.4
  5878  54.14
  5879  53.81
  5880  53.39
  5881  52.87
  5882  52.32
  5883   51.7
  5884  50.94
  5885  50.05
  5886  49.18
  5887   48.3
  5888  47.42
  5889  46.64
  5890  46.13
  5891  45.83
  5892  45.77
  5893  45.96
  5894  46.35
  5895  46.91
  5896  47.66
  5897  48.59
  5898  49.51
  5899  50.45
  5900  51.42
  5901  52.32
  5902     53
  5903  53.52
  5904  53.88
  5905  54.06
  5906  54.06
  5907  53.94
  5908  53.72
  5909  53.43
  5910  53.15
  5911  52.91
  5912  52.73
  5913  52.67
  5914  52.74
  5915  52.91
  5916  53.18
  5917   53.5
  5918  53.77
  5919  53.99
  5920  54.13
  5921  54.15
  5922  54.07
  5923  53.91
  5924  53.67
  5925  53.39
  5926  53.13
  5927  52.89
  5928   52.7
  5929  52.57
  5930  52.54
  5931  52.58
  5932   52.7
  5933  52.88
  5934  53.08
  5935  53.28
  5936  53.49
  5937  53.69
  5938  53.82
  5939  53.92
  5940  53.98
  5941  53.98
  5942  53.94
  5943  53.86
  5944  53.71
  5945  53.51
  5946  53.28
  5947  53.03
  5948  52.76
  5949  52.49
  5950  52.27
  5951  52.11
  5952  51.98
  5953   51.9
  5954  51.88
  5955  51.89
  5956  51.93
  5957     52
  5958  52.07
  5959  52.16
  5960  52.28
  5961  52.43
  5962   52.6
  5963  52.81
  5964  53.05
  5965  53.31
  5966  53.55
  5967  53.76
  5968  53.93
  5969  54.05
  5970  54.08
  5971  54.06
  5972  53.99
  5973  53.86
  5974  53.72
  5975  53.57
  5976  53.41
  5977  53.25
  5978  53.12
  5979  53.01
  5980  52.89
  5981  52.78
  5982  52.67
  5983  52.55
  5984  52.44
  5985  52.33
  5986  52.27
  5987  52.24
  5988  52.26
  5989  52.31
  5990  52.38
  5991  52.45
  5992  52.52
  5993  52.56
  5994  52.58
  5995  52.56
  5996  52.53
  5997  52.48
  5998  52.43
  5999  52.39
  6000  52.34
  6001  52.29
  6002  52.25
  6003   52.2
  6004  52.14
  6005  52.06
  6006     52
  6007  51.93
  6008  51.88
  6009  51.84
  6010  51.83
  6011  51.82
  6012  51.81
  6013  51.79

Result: 0.2 Angstrom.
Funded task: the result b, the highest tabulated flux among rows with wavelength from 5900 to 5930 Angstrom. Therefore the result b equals 54.15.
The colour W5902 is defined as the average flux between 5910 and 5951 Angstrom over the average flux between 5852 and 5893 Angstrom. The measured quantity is 1.02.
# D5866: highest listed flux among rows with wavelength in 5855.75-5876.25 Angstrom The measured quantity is 54.85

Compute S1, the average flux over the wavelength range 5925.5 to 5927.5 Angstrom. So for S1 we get 53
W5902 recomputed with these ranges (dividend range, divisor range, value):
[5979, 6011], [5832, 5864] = 0.97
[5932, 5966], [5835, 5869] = 0.98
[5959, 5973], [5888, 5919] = 1.05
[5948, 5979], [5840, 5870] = 0.99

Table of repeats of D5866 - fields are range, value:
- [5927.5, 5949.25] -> 53.98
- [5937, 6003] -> 54.08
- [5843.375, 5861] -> 54.34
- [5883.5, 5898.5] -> 50.94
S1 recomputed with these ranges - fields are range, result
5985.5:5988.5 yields 52.3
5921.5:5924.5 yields 53.9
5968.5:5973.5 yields 54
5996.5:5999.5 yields 52.4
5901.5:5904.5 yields 53.5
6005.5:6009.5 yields 51.9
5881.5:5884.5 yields 51.7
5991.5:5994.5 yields 52.6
